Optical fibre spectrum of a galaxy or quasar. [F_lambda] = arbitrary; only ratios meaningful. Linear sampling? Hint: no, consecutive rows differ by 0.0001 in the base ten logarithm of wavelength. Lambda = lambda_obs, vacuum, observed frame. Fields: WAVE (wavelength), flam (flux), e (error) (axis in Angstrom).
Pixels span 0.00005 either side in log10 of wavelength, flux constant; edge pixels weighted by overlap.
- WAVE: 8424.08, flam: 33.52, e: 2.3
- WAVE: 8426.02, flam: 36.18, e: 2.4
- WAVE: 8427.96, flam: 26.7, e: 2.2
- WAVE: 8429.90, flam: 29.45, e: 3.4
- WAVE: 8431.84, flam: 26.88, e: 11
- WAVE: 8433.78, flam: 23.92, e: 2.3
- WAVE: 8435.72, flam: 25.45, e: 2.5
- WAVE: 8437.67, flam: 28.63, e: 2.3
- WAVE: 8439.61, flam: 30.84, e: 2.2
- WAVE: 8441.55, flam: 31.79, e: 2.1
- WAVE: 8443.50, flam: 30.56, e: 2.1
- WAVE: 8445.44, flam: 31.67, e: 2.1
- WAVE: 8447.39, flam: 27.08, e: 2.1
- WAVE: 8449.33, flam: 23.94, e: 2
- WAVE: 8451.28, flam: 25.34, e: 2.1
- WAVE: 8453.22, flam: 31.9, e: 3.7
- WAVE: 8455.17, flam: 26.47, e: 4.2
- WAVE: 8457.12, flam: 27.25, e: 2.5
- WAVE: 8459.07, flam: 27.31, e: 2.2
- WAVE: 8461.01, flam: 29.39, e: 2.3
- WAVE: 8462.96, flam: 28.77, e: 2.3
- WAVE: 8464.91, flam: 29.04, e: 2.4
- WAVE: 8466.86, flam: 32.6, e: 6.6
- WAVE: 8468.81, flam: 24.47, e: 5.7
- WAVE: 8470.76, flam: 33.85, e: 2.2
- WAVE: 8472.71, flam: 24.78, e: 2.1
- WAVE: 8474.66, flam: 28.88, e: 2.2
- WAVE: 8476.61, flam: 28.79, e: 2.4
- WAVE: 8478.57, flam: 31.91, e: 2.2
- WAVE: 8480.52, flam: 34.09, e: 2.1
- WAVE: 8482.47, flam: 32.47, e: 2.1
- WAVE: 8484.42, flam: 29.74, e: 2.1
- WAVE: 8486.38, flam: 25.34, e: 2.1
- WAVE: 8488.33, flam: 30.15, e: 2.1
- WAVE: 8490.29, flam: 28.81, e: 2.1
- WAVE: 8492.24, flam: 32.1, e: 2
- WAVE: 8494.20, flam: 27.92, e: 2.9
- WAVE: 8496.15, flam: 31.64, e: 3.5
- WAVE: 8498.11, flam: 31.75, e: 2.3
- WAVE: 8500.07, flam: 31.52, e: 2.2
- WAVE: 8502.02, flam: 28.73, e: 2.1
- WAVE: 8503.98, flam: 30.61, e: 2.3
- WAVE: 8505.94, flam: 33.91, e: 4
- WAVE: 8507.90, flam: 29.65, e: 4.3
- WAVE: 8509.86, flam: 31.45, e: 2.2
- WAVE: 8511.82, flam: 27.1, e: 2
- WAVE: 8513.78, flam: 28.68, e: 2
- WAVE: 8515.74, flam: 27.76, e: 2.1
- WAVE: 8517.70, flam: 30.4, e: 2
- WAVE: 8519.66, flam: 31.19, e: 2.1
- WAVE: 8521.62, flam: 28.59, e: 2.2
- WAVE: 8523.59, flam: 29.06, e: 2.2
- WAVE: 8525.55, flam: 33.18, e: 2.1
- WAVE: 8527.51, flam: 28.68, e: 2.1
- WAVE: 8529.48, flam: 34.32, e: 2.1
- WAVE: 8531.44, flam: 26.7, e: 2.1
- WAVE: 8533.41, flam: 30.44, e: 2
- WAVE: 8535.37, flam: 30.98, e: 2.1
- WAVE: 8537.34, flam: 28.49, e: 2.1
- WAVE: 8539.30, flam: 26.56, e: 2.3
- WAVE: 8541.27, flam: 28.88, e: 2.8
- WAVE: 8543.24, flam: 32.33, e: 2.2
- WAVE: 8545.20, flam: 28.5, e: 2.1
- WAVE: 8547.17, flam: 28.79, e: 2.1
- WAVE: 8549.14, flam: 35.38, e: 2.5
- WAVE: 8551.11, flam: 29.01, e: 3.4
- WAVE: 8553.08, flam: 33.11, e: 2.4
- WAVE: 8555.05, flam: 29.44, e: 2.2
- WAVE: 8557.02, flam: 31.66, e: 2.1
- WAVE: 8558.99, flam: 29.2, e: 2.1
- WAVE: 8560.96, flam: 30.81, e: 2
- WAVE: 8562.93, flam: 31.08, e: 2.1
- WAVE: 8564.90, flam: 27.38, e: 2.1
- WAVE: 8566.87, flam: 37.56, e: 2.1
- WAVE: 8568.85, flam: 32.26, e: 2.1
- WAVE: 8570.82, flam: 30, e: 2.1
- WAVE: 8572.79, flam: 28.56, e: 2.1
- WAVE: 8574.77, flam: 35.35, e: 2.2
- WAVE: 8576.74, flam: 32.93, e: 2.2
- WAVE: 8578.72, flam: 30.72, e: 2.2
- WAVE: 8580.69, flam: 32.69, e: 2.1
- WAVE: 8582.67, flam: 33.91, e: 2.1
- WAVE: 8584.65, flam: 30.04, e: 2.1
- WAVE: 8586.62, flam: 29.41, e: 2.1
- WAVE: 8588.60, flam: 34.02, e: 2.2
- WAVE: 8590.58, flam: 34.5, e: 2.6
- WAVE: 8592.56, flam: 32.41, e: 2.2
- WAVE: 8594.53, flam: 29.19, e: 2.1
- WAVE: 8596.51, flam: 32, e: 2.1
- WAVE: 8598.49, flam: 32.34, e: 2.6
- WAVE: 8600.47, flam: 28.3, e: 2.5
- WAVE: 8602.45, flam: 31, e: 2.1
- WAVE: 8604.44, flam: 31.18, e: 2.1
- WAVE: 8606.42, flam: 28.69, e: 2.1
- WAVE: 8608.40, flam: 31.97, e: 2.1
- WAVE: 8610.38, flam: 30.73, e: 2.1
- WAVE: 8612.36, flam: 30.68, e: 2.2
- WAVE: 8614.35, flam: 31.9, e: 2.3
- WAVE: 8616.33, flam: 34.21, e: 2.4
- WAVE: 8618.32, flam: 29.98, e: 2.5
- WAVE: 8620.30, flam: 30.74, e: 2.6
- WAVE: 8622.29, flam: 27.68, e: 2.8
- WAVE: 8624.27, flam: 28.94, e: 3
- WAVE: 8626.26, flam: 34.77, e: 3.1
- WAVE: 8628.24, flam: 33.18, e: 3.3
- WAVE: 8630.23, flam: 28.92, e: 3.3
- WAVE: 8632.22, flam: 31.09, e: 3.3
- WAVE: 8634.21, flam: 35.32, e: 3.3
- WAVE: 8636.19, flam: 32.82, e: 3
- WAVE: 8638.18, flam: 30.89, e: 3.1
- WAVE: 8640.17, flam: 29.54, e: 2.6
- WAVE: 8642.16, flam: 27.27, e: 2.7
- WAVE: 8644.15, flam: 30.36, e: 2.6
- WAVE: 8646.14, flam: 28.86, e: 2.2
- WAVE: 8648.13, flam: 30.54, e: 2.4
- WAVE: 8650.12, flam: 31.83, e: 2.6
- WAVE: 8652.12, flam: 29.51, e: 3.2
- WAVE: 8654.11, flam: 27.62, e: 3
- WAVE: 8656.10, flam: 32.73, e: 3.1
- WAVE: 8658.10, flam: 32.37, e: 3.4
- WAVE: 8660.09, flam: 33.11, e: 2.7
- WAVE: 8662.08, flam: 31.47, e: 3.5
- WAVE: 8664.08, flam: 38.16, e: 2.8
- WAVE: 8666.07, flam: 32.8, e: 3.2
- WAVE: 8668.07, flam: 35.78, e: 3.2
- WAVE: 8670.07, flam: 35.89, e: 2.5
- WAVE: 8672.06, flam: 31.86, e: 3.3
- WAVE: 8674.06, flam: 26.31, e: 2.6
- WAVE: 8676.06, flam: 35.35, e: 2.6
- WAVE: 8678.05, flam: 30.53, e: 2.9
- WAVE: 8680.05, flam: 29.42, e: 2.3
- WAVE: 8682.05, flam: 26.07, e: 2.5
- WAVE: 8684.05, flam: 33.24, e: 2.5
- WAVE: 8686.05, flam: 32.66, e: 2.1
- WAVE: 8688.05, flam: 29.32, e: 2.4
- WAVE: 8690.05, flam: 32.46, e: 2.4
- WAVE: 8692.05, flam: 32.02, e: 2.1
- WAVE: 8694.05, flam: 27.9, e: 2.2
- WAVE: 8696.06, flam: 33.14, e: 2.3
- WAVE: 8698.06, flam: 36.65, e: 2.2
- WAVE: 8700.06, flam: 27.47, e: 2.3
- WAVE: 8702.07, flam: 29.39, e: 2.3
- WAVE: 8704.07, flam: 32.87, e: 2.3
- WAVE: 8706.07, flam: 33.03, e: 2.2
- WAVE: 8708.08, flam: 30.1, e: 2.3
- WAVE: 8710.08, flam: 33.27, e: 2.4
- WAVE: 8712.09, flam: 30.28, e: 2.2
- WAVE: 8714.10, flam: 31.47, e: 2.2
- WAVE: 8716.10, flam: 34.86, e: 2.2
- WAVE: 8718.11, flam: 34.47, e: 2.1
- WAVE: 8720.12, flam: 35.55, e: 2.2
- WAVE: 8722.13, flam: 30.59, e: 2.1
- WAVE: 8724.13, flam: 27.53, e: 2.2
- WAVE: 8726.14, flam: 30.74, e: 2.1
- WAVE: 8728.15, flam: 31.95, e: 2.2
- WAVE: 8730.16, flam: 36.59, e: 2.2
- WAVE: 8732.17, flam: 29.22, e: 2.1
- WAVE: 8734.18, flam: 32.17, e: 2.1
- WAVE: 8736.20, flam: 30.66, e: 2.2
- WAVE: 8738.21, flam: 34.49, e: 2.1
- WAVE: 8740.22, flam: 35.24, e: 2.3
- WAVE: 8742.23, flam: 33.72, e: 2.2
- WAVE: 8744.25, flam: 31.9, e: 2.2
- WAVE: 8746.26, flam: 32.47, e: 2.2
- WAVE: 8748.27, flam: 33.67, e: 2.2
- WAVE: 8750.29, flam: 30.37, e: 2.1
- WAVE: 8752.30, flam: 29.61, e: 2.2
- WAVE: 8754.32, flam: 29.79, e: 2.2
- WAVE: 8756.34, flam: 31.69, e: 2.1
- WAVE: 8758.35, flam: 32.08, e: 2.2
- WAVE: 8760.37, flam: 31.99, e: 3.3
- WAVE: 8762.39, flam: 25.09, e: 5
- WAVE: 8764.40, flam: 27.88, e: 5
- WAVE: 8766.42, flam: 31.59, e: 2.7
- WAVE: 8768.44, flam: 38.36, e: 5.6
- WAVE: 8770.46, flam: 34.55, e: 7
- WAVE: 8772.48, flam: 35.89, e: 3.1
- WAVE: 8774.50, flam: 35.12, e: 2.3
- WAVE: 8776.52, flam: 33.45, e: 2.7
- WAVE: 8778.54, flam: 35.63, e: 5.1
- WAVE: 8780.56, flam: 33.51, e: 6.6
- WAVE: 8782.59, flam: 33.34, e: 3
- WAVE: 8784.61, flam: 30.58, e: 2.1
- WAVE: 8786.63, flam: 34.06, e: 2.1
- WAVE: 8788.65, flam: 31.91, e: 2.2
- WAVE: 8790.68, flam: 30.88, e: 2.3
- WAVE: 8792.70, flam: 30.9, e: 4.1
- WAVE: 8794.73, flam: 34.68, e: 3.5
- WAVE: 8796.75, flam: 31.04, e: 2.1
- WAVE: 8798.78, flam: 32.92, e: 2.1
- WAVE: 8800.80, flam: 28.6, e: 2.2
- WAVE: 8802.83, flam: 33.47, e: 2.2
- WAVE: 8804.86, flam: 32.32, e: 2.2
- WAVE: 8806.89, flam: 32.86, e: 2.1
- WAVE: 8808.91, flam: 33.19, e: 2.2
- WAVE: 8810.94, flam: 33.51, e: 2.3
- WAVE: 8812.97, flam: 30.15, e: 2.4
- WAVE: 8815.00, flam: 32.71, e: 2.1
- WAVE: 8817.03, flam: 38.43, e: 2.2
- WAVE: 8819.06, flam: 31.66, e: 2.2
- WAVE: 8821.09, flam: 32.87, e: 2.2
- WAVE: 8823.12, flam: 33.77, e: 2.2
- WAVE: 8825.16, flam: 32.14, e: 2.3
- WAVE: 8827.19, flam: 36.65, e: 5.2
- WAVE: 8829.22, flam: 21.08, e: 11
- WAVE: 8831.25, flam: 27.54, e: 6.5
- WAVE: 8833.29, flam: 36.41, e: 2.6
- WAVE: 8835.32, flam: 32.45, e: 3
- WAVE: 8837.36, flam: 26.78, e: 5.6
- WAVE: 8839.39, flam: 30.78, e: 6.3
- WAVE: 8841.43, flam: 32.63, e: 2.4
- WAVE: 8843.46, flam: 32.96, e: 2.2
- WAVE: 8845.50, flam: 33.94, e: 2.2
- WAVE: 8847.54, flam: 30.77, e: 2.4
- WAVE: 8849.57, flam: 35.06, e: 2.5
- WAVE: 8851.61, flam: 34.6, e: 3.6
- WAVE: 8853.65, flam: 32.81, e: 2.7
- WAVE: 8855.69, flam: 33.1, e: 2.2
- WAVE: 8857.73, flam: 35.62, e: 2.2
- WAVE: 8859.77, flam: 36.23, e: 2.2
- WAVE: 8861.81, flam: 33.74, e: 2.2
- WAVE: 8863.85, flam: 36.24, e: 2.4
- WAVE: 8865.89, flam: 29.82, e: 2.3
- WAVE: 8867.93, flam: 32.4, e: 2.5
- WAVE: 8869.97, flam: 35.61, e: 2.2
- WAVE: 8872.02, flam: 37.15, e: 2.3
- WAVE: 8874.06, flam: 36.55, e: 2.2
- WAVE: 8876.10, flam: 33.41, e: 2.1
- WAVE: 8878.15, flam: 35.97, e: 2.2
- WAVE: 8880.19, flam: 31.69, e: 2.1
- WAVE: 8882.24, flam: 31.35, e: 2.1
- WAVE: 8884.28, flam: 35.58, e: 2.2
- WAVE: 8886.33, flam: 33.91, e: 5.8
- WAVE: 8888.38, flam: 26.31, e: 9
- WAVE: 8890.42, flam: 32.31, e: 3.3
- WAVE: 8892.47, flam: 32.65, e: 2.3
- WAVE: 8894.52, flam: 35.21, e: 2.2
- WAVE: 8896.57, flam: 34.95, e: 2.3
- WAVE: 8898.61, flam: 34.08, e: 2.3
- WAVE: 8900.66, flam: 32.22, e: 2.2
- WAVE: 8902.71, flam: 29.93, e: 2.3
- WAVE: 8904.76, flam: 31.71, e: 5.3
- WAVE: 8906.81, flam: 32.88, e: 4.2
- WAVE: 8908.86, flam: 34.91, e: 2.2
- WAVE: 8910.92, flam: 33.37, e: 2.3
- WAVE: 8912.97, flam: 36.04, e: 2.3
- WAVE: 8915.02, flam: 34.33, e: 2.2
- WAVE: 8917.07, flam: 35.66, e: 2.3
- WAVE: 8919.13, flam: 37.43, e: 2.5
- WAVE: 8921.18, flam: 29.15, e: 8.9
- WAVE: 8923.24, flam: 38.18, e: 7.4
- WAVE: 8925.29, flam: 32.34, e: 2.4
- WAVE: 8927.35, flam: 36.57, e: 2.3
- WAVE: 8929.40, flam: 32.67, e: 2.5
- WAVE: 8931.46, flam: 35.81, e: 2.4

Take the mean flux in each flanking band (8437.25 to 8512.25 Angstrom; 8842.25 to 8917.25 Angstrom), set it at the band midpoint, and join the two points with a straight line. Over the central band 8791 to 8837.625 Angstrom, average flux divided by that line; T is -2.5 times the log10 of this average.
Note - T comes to 0.03 mag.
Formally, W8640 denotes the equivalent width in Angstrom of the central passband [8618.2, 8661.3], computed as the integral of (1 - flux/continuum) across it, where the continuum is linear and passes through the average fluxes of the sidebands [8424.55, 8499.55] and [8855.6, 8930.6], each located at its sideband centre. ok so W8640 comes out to 0.37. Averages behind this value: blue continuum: 29.2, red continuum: 33.8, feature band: 30.8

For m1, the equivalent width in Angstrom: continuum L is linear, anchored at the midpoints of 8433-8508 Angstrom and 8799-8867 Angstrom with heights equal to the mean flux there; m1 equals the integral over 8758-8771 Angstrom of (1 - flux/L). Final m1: 0.18 Angstrom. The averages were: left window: 29.3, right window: 32.6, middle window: 31.5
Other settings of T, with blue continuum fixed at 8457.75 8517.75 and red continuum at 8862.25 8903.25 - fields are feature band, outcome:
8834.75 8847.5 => 0.05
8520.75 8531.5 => -0.01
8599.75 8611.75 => 0.02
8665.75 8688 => -0.01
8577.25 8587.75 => -0.03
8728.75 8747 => -0.03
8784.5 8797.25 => 0.01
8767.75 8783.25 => -0.08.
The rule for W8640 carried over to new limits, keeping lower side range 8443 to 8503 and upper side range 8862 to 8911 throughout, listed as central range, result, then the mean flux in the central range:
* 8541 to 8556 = -0.37 Angstrom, 30.8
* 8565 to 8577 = -0.84 Angstrom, 32.4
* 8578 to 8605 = -0.98 Angstrom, 31.6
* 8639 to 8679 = -0.61 Angstrom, 31.6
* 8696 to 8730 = -0.43 Angstrom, 32.1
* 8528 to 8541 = 0.17 Angstrom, 29.5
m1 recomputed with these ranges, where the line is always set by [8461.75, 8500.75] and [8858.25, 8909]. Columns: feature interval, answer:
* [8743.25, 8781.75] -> 0.06 Angstrom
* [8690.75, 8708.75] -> 0.23 Angstrom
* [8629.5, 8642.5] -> 0.09 Angstrom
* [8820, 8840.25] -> 1.19 Angstrom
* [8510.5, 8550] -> 0.71 Angstrom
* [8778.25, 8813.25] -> 0.31 Angstrom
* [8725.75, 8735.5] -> -0.02 Angstrom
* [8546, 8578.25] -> -0.79 Angstrom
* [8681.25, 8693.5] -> 0.31 Angstrom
